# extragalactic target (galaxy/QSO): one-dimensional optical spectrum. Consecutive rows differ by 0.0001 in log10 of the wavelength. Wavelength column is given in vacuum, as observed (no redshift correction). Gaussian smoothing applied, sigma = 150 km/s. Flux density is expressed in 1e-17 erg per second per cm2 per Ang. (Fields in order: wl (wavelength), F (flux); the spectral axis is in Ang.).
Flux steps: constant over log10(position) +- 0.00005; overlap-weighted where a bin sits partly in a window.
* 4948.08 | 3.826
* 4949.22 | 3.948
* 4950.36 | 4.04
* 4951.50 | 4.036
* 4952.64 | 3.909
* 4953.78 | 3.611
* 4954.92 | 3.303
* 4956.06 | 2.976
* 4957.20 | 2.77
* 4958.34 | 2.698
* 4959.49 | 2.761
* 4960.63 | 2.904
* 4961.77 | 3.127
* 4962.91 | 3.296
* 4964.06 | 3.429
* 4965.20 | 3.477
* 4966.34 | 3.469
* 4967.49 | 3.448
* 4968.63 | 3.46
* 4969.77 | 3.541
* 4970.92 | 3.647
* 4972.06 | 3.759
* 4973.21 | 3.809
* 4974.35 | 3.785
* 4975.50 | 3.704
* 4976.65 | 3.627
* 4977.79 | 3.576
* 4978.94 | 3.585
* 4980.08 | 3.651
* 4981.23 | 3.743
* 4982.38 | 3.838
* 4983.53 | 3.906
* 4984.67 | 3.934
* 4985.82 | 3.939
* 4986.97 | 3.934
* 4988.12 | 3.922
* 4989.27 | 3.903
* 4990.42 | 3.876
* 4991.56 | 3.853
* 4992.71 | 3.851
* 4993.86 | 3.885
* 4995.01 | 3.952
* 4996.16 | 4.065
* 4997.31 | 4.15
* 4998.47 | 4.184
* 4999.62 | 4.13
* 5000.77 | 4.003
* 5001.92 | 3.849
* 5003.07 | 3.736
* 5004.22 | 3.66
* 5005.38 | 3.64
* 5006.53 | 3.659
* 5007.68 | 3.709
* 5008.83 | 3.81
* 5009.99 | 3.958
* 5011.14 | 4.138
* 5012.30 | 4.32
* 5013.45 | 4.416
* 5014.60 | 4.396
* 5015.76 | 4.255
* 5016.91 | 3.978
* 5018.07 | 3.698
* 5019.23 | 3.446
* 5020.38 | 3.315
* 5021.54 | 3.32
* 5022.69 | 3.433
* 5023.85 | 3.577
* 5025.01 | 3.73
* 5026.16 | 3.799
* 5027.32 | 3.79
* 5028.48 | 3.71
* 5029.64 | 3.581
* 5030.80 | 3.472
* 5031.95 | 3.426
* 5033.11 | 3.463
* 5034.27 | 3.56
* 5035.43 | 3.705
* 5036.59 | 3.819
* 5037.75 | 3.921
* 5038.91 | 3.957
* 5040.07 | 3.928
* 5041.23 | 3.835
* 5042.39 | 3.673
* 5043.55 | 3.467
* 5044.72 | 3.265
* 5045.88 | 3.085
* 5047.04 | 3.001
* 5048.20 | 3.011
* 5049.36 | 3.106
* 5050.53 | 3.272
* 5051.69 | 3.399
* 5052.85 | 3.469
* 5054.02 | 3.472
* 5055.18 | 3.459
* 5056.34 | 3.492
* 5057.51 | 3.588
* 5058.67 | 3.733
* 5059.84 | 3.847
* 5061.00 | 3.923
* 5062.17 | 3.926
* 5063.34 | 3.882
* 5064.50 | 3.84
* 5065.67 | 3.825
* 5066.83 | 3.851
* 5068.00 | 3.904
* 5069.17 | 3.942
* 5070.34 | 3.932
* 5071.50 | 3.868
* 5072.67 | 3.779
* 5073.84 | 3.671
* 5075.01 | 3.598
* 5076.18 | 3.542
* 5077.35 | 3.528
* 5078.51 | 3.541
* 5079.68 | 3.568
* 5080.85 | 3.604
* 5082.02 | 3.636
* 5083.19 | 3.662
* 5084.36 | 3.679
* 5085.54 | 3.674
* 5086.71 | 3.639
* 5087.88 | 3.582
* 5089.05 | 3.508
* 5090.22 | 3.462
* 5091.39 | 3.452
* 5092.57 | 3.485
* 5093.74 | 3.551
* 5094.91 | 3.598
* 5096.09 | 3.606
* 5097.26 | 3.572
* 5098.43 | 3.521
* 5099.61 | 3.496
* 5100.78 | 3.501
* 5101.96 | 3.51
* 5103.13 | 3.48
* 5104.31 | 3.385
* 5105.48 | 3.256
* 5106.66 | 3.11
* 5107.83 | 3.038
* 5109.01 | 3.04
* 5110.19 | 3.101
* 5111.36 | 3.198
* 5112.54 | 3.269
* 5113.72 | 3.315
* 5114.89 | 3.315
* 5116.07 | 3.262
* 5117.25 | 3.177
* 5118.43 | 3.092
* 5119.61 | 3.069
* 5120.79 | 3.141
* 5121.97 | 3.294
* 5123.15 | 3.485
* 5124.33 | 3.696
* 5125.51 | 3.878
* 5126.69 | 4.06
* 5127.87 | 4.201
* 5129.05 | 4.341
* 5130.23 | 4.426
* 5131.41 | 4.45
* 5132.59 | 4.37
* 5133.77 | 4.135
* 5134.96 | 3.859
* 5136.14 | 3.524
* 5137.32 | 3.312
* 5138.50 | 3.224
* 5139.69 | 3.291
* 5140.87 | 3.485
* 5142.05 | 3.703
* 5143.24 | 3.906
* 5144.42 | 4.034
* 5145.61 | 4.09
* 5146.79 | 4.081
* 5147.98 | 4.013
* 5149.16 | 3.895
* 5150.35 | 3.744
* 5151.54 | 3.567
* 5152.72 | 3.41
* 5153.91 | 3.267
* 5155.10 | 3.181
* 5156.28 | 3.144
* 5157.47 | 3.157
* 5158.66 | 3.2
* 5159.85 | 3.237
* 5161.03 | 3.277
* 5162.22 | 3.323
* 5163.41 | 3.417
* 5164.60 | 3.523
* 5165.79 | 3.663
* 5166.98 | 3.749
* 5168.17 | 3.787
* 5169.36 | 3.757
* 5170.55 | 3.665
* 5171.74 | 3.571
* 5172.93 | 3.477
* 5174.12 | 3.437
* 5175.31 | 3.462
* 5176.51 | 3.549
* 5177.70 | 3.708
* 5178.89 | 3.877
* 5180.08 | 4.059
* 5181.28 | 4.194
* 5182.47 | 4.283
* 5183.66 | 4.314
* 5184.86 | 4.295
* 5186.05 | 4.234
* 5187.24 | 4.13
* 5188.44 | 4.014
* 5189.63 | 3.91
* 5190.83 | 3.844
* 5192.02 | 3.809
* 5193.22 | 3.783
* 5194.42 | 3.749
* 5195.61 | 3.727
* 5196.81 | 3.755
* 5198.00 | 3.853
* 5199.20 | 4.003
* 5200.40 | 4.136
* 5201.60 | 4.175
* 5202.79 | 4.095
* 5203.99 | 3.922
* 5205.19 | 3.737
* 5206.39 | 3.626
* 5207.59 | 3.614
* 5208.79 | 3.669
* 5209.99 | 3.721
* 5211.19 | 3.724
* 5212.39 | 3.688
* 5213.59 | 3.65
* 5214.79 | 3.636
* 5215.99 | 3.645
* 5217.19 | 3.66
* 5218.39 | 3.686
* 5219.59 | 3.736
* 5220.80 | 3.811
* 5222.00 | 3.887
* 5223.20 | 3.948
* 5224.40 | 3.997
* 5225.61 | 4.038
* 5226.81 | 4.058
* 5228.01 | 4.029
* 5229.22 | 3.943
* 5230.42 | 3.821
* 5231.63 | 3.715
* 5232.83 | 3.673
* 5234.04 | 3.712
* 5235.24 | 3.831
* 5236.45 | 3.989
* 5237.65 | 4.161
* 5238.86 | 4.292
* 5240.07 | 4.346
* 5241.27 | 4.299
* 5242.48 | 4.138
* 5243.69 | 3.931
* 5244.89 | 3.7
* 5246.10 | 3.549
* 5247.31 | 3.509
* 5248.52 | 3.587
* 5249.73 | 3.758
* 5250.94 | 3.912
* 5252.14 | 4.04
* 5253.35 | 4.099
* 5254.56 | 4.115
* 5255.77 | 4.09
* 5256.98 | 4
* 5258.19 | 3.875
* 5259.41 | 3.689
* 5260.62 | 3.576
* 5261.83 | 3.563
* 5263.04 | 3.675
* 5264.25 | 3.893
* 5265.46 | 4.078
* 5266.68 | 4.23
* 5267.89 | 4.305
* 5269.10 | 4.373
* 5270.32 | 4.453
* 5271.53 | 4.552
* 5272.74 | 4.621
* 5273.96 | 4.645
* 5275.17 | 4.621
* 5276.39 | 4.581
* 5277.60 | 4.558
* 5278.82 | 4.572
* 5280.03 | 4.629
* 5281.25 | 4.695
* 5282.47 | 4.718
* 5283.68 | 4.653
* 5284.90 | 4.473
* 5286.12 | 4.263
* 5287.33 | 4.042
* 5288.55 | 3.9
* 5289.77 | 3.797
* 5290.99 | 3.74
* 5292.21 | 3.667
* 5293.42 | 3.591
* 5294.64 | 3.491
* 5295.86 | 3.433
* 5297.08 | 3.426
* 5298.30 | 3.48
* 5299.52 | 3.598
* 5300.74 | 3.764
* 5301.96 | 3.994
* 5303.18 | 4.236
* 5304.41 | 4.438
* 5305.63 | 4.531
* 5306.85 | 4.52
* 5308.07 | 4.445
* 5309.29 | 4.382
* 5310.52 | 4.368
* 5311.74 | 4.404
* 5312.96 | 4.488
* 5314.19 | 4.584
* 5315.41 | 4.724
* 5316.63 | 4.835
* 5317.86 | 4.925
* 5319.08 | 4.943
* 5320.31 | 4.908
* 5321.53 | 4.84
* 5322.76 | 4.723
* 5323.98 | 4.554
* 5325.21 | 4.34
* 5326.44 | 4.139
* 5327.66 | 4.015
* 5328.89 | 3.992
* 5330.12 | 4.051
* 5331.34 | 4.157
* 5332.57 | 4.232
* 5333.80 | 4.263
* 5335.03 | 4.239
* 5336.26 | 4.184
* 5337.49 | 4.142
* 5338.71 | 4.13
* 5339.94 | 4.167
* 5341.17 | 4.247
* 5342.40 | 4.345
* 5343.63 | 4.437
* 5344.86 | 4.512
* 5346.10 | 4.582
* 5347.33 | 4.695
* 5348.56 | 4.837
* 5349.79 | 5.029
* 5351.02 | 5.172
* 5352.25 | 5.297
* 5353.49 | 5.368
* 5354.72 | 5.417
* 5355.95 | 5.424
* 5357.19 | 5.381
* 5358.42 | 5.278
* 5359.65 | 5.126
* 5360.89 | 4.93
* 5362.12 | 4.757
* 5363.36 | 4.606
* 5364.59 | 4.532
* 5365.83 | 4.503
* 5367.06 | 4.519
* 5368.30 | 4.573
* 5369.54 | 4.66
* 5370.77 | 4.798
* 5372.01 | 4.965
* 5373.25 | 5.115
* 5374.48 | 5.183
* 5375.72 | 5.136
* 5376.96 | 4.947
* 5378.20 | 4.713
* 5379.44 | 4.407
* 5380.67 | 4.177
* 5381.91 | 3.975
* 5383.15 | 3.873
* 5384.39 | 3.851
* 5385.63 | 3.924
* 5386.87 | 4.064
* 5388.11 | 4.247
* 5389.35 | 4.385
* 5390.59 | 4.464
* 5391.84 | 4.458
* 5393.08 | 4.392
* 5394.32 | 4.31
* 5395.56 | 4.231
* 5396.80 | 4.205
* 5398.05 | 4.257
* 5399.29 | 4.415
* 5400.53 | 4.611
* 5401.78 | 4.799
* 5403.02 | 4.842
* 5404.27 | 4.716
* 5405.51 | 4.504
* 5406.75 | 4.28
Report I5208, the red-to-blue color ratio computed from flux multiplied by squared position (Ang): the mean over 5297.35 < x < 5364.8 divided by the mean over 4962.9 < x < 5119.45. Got 1.39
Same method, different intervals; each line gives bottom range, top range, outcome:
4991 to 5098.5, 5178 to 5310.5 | 1.17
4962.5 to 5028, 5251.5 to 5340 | 1.25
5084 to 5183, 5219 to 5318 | 1.20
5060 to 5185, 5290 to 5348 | 1.27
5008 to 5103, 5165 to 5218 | 1.10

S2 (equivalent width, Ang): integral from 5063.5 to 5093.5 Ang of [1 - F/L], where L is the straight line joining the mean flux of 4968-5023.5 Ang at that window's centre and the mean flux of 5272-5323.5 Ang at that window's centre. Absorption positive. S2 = 2.21 Ang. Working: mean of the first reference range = 3.83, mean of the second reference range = 4.32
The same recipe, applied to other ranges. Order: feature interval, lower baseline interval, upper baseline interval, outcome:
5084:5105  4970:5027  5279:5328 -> 2.3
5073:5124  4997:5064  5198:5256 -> 4.5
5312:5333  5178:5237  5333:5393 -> -0.3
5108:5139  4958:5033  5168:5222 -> 1.7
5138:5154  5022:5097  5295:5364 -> 0.8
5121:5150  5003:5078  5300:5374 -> 0.9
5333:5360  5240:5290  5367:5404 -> -2.2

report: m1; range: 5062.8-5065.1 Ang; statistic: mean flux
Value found 3.86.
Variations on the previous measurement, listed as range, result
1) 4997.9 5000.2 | 4.16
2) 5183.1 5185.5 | 4.3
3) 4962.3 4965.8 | 3.4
